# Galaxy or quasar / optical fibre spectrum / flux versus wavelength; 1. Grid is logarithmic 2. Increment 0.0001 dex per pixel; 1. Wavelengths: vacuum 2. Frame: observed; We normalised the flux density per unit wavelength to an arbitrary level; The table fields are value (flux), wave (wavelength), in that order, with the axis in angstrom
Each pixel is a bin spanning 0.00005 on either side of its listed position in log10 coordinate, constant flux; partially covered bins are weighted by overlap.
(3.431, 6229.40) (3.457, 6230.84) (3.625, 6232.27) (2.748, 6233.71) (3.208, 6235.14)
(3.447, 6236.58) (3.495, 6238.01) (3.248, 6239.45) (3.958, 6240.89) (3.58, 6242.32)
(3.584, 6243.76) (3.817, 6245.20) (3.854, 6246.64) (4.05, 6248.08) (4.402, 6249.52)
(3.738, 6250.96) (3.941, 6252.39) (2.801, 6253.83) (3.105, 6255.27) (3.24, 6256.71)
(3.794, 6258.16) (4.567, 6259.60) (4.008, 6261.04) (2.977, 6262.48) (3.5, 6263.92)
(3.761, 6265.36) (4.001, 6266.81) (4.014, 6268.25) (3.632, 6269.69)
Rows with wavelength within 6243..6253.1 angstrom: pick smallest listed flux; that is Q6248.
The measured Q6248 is 3.584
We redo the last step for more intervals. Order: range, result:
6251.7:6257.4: 2.801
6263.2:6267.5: 3.5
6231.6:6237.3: 2.748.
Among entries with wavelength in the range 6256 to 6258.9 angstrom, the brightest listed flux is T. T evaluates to 3.794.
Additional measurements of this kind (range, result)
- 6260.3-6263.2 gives 4.008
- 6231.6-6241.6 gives 3.958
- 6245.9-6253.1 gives 4.402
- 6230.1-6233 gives 3.625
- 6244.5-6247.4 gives 3.854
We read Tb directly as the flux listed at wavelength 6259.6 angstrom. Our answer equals 4.567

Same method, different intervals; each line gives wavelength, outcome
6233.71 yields 2.748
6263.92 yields 3.5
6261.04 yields 4.008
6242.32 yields 3.58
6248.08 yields 4.05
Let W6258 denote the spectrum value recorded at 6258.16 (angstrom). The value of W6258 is 3.794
